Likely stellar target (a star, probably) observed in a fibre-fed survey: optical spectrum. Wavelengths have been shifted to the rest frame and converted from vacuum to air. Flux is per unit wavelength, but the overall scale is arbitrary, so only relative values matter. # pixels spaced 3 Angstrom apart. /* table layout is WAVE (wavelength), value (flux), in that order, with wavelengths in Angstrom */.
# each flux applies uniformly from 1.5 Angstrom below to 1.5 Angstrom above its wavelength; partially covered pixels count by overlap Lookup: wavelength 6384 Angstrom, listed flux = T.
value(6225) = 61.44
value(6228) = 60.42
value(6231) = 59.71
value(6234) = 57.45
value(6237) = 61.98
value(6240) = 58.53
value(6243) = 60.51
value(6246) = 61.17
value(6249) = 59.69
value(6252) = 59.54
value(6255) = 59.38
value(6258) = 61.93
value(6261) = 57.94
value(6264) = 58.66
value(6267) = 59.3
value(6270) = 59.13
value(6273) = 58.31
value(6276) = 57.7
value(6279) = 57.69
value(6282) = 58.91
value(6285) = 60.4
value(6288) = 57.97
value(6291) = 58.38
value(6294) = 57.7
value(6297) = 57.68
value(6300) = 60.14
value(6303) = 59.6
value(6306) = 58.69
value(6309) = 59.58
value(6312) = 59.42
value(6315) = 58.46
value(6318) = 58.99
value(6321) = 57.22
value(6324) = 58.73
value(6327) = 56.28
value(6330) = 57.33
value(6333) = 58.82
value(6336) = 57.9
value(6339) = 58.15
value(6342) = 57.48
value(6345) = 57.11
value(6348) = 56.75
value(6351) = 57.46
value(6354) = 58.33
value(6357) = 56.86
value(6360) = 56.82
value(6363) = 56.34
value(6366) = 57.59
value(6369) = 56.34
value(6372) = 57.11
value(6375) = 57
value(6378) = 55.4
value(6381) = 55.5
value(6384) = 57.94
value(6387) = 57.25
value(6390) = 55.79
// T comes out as 57.94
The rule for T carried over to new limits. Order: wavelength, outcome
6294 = 57.7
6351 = 57.46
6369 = 56.34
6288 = 57.97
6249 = 59.69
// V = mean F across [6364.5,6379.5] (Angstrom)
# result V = 56.7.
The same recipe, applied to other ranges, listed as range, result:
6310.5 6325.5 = 58.6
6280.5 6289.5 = 59.1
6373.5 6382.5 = 56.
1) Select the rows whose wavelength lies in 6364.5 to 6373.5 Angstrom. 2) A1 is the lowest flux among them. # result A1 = 56.34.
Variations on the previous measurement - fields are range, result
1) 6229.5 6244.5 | 57.45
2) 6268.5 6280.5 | 57.69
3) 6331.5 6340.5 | 57.9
